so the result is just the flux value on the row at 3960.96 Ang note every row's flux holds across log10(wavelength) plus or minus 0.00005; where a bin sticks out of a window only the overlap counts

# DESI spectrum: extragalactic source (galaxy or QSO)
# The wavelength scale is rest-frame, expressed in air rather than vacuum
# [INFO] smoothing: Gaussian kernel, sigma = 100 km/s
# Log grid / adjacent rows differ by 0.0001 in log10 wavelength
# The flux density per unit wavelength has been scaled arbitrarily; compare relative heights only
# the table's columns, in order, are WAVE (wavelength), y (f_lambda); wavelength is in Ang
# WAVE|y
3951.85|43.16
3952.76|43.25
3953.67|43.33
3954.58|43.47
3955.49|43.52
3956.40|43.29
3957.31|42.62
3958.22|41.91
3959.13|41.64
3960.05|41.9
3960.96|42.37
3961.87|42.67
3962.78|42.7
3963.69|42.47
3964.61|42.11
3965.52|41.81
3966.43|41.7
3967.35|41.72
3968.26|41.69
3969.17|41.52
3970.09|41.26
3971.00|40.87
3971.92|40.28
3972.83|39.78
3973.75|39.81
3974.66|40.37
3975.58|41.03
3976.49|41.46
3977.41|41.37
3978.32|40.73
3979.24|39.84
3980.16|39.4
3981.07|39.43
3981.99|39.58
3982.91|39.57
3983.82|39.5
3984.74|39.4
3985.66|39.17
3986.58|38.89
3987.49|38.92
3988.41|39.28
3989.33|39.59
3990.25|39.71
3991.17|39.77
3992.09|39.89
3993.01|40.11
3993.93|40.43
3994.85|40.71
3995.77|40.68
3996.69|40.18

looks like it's 42.37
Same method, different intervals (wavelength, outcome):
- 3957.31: 42.62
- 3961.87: 42.67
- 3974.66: 40.37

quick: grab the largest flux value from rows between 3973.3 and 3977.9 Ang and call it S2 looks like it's 41.46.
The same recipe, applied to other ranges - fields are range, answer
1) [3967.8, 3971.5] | 41.69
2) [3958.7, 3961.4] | 42.37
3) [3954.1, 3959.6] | 43.52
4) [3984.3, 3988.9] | 39.4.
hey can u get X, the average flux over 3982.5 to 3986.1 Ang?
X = 39.4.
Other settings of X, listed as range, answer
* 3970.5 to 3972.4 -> 40.7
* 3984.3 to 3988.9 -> 39.1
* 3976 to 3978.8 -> 41.2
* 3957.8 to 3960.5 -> 41.7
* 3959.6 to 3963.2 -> 42.5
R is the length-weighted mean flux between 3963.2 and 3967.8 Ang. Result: 41.9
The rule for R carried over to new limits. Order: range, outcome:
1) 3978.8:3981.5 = 39.6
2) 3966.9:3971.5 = 41.4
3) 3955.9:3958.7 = 42.7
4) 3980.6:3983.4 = 39.6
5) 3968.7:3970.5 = 41.3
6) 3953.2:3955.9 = 43.5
